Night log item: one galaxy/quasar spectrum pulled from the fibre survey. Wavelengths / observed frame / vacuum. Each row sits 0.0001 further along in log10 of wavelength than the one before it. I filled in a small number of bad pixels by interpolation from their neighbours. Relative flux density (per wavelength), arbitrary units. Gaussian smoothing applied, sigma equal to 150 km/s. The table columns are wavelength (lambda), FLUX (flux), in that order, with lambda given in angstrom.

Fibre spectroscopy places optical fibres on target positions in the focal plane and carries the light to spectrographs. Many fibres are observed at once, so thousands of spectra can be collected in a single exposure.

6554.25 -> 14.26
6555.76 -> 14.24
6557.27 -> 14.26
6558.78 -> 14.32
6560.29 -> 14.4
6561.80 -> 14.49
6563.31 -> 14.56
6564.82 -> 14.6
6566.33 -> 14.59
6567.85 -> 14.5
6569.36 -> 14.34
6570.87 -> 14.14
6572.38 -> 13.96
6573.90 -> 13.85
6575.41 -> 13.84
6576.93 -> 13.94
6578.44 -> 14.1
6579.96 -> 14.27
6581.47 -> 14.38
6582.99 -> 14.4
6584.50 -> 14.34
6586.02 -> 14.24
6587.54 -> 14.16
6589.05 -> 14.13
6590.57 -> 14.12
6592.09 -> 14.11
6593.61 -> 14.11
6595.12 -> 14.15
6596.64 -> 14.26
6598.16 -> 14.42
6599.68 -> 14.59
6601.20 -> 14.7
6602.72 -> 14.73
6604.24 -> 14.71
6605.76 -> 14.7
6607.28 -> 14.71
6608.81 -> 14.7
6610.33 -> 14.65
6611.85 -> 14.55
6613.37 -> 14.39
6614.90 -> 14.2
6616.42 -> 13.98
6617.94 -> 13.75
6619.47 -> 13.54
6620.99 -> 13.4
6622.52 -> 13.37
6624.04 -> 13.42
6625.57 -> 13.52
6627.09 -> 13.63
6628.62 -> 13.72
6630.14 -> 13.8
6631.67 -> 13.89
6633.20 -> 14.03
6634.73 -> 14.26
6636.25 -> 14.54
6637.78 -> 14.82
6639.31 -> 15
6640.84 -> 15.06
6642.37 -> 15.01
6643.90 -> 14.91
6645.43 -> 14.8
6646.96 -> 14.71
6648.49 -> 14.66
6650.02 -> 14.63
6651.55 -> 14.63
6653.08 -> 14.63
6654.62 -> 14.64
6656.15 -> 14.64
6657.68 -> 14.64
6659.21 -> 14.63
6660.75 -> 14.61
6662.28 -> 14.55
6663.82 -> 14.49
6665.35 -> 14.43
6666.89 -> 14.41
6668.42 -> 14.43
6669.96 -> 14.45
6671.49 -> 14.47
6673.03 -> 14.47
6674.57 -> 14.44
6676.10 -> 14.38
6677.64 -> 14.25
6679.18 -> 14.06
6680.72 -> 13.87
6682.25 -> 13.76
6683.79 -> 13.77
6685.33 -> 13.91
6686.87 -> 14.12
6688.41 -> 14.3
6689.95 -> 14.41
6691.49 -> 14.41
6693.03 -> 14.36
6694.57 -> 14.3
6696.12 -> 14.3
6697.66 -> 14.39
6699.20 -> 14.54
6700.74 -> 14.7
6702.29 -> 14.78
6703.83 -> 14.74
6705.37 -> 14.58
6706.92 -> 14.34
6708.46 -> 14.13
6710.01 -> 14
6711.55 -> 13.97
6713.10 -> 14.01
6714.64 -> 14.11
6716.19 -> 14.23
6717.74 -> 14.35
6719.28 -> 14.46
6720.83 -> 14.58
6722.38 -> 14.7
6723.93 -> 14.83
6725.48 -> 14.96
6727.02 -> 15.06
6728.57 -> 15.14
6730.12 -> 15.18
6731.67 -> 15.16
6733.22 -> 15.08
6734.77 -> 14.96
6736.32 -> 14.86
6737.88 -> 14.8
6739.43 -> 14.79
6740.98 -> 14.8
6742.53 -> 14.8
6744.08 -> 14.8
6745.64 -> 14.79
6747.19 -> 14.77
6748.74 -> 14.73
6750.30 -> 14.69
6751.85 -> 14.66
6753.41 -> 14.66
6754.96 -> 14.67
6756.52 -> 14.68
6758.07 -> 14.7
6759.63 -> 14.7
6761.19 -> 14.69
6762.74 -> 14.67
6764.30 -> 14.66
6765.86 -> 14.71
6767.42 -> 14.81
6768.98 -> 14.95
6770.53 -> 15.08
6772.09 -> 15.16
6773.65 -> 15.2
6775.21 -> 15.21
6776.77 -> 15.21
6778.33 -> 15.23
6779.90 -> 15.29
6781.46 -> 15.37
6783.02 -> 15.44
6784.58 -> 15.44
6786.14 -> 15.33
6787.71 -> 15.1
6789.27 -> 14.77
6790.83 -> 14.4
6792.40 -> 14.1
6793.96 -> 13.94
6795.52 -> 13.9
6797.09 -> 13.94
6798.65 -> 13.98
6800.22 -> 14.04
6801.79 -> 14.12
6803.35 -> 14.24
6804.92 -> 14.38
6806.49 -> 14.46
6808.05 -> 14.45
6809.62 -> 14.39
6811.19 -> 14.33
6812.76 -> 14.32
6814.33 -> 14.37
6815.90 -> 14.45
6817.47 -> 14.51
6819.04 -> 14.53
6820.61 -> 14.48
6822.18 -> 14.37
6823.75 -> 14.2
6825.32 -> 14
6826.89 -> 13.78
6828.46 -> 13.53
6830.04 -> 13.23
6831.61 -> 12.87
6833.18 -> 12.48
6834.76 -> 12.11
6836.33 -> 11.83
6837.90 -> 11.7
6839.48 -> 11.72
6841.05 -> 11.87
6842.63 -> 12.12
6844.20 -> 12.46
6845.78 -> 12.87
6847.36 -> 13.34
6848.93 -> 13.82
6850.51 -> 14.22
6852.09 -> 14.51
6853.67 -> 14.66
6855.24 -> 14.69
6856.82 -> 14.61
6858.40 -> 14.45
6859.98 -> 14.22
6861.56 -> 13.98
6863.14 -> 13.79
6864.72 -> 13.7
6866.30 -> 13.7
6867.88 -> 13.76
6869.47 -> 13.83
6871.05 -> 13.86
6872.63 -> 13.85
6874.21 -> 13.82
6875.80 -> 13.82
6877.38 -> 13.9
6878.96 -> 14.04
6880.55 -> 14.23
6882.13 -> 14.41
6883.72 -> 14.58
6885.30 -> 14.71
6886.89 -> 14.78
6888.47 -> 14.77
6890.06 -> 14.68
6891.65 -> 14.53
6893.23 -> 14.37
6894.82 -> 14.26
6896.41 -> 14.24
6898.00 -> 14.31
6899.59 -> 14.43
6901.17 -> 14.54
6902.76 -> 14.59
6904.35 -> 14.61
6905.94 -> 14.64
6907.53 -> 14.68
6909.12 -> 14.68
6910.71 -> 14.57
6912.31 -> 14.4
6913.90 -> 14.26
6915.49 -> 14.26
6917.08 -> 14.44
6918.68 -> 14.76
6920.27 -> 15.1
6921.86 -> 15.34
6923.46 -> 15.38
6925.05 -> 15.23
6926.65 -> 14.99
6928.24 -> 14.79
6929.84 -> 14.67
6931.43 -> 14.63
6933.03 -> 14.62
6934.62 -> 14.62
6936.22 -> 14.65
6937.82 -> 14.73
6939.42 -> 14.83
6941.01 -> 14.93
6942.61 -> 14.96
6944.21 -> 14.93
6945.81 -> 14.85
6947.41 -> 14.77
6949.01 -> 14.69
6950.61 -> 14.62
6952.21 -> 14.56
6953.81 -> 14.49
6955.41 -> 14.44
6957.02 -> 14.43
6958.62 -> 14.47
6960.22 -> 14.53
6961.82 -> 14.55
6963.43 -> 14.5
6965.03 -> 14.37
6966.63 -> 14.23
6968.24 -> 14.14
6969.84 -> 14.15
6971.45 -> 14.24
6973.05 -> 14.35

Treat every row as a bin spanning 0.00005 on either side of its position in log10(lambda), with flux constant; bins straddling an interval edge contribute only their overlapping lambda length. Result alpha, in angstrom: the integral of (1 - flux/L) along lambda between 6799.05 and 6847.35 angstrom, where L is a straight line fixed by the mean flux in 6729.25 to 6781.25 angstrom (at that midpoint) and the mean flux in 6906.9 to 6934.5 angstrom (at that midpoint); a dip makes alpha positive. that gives 4.2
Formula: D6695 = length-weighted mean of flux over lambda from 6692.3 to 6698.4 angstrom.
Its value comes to 14.3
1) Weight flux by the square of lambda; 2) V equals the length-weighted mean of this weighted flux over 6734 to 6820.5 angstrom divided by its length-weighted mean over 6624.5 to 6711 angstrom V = 1.05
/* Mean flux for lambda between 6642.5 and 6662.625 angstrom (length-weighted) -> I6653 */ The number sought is 14.7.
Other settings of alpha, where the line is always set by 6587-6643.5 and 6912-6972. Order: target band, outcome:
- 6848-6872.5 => 0.7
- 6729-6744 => -0.6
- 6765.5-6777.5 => -0.5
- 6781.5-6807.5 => -0.1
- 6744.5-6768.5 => -0.5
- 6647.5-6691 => -0.2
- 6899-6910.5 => 0.0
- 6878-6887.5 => 0.1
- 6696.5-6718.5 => 0.0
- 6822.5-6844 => 2.6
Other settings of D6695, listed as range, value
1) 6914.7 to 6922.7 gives 14.8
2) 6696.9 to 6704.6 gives 14.6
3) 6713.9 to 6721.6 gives 14.3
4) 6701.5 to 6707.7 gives 14.6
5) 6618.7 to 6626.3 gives 13.4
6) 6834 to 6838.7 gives 11.9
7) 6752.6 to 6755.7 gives 14.7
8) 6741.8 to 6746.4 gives 14.8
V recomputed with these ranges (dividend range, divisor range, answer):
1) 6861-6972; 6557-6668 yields 1.10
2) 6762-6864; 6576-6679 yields 1.04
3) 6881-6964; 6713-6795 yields 1.04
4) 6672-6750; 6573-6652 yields 1.05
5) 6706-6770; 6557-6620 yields 1.07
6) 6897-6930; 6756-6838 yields 1.06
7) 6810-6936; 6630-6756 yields 1.02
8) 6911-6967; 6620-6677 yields 1.11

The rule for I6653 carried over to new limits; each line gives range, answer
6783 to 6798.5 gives 14.6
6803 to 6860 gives 13.7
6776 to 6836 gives 14.3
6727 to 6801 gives 14.8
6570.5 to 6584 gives 14.1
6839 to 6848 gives 12.4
